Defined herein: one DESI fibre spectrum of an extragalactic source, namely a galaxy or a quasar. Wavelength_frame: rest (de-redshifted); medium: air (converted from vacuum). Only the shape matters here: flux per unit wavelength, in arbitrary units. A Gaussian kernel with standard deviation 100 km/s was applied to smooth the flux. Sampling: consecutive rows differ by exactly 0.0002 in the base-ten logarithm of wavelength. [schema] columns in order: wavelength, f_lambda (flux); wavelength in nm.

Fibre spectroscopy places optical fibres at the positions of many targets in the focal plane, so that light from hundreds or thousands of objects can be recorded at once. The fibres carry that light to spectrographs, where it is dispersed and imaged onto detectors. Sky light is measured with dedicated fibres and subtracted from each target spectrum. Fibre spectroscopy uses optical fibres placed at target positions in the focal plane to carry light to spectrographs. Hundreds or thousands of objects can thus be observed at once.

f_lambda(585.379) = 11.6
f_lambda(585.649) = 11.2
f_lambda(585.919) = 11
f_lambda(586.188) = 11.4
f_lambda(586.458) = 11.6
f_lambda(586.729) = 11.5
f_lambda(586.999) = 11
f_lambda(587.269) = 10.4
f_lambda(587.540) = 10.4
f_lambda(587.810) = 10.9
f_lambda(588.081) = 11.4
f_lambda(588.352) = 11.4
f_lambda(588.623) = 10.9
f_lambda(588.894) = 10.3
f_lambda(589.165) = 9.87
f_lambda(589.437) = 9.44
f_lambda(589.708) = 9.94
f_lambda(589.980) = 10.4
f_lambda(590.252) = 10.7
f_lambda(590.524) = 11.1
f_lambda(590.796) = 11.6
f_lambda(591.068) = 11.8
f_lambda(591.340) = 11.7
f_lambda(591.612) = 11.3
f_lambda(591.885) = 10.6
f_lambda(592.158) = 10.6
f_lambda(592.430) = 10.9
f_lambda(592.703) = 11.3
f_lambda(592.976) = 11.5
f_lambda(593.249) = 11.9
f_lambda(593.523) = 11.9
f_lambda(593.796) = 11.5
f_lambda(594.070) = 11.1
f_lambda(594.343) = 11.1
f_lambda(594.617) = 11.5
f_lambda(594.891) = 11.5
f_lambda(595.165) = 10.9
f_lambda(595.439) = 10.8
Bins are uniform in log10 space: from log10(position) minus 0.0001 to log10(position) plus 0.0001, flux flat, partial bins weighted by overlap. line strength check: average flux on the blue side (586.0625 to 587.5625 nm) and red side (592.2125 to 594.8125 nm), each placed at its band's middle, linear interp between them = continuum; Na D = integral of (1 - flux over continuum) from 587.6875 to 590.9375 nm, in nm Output 0.16 nm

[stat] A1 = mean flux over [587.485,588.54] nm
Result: 11.1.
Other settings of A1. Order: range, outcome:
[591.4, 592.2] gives 10.9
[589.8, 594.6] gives 11.2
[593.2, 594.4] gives 11.5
